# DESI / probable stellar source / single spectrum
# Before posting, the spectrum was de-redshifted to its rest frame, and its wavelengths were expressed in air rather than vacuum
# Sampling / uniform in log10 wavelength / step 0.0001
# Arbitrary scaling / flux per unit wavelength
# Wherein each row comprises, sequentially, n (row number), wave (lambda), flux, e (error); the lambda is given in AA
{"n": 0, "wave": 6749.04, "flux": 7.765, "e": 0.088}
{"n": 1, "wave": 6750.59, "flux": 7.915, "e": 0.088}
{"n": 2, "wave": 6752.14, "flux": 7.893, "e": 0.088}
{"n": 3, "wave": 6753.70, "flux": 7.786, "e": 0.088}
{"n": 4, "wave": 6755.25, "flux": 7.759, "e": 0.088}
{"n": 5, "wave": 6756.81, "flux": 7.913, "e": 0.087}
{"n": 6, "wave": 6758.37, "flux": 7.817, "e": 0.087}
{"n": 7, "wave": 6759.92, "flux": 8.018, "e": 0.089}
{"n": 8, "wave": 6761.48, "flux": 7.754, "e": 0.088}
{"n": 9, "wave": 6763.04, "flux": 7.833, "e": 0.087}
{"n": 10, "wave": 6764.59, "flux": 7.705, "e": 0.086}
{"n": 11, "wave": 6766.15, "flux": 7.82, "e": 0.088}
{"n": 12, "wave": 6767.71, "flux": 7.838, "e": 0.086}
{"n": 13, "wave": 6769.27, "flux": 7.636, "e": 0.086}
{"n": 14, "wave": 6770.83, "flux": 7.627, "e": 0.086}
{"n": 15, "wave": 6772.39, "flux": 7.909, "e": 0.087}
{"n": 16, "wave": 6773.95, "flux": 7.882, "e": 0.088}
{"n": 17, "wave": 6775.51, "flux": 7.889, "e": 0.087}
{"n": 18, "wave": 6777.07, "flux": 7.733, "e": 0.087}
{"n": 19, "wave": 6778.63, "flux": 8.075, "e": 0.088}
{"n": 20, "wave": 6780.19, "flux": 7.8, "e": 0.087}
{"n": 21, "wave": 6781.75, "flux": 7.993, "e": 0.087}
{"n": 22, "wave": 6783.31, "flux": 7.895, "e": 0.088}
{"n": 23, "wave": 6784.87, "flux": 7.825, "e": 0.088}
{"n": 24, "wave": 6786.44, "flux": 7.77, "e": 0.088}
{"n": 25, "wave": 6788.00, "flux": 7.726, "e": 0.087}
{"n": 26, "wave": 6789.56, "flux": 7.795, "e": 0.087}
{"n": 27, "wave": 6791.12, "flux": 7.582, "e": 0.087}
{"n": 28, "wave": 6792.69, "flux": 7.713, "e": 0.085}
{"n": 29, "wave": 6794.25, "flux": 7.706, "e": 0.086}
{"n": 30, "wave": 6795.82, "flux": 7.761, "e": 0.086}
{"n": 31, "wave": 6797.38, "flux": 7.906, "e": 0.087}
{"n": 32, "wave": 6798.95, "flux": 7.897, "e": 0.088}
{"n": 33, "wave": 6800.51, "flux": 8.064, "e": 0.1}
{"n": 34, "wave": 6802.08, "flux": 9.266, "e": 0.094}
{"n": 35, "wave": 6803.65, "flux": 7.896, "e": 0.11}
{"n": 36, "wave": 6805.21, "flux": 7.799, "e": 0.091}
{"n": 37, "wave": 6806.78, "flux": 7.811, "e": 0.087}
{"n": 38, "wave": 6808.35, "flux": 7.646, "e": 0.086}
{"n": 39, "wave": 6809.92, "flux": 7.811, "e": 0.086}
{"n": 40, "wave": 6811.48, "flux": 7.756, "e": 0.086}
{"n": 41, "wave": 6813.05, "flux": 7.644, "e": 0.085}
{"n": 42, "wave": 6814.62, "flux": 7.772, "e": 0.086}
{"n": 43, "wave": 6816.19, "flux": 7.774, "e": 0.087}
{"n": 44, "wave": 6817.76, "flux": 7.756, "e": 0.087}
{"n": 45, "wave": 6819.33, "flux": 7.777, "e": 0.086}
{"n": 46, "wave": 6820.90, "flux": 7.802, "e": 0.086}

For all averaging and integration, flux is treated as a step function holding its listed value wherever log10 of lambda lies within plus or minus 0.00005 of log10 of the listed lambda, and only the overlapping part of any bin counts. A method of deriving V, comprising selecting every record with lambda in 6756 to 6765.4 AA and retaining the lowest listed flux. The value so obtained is 7.705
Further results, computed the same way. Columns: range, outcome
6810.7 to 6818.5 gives 7.644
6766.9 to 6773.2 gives 7.627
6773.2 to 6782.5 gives 7.733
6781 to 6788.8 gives 7.726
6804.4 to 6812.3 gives 7.646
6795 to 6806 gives 7.761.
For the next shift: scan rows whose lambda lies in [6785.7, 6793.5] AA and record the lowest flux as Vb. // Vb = 7.582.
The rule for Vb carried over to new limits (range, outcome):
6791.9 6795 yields 7.706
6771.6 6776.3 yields 7.882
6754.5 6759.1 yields 7.759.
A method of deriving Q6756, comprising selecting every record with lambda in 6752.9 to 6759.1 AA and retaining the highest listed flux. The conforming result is 7.913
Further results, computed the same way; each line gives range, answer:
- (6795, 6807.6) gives 9.266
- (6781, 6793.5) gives 7.993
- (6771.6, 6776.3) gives 7.909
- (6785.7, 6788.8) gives 7.77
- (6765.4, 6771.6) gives 7.838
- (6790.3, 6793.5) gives 7.713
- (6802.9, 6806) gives 7.896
